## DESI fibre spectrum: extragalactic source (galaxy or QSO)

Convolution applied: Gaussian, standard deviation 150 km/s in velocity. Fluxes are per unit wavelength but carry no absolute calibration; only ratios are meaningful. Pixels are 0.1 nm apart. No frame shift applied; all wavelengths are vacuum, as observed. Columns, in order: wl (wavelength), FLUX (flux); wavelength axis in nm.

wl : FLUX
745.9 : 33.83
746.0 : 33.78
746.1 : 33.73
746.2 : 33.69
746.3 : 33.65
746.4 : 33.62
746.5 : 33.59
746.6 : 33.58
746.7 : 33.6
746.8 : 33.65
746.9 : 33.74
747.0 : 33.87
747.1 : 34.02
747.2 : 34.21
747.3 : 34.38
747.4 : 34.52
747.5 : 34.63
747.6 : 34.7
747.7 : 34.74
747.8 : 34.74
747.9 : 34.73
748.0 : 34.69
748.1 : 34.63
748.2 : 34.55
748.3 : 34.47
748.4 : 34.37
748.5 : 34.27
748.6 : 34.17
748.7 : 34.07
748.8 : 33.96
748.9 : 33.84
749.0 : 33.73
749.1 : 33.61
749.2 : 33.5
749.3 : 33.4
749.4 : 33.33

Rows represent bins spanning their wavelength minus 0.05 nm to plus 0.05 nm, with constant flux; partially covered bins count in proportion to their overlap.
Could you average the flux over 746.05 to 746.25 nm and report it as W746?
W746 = 33.7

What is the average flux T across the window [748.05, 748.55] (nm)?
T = 34.5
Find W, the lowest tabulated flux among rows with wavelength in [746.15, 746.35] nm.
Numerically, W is 33.65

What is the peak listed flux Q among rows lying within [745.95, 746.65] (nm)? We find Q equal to 33.78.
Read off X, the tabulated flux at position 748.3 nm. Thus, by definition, 34.47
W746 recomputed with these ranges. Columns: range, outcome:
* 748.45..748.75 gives 34.2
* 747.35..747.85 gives 34.7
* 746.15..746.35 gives 33.7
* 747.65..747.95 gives 34.7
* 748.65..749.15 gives 33.8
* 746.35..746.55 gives 33.6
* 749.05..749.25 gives 33.6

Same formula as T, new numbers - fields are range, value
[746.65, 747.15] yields 33.8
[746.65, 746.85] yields 33.6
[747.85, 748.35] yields 34.6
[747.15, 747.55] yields 34.4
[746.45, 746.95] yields 33.6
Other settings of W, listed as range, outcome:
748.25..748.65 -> 34.17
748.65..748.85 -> 33.96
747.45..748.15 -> 34.63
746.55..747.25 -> 33.58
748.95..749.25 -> 33.5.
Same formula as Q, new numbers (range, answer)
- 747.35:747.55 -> 34.63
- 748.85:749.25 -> 33.84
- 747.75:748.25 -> 34.74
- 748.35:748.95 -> 34.37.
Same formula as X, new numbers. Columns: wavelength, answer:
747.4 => 34.52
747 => 33.87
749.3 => 33.4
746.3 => 33.65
